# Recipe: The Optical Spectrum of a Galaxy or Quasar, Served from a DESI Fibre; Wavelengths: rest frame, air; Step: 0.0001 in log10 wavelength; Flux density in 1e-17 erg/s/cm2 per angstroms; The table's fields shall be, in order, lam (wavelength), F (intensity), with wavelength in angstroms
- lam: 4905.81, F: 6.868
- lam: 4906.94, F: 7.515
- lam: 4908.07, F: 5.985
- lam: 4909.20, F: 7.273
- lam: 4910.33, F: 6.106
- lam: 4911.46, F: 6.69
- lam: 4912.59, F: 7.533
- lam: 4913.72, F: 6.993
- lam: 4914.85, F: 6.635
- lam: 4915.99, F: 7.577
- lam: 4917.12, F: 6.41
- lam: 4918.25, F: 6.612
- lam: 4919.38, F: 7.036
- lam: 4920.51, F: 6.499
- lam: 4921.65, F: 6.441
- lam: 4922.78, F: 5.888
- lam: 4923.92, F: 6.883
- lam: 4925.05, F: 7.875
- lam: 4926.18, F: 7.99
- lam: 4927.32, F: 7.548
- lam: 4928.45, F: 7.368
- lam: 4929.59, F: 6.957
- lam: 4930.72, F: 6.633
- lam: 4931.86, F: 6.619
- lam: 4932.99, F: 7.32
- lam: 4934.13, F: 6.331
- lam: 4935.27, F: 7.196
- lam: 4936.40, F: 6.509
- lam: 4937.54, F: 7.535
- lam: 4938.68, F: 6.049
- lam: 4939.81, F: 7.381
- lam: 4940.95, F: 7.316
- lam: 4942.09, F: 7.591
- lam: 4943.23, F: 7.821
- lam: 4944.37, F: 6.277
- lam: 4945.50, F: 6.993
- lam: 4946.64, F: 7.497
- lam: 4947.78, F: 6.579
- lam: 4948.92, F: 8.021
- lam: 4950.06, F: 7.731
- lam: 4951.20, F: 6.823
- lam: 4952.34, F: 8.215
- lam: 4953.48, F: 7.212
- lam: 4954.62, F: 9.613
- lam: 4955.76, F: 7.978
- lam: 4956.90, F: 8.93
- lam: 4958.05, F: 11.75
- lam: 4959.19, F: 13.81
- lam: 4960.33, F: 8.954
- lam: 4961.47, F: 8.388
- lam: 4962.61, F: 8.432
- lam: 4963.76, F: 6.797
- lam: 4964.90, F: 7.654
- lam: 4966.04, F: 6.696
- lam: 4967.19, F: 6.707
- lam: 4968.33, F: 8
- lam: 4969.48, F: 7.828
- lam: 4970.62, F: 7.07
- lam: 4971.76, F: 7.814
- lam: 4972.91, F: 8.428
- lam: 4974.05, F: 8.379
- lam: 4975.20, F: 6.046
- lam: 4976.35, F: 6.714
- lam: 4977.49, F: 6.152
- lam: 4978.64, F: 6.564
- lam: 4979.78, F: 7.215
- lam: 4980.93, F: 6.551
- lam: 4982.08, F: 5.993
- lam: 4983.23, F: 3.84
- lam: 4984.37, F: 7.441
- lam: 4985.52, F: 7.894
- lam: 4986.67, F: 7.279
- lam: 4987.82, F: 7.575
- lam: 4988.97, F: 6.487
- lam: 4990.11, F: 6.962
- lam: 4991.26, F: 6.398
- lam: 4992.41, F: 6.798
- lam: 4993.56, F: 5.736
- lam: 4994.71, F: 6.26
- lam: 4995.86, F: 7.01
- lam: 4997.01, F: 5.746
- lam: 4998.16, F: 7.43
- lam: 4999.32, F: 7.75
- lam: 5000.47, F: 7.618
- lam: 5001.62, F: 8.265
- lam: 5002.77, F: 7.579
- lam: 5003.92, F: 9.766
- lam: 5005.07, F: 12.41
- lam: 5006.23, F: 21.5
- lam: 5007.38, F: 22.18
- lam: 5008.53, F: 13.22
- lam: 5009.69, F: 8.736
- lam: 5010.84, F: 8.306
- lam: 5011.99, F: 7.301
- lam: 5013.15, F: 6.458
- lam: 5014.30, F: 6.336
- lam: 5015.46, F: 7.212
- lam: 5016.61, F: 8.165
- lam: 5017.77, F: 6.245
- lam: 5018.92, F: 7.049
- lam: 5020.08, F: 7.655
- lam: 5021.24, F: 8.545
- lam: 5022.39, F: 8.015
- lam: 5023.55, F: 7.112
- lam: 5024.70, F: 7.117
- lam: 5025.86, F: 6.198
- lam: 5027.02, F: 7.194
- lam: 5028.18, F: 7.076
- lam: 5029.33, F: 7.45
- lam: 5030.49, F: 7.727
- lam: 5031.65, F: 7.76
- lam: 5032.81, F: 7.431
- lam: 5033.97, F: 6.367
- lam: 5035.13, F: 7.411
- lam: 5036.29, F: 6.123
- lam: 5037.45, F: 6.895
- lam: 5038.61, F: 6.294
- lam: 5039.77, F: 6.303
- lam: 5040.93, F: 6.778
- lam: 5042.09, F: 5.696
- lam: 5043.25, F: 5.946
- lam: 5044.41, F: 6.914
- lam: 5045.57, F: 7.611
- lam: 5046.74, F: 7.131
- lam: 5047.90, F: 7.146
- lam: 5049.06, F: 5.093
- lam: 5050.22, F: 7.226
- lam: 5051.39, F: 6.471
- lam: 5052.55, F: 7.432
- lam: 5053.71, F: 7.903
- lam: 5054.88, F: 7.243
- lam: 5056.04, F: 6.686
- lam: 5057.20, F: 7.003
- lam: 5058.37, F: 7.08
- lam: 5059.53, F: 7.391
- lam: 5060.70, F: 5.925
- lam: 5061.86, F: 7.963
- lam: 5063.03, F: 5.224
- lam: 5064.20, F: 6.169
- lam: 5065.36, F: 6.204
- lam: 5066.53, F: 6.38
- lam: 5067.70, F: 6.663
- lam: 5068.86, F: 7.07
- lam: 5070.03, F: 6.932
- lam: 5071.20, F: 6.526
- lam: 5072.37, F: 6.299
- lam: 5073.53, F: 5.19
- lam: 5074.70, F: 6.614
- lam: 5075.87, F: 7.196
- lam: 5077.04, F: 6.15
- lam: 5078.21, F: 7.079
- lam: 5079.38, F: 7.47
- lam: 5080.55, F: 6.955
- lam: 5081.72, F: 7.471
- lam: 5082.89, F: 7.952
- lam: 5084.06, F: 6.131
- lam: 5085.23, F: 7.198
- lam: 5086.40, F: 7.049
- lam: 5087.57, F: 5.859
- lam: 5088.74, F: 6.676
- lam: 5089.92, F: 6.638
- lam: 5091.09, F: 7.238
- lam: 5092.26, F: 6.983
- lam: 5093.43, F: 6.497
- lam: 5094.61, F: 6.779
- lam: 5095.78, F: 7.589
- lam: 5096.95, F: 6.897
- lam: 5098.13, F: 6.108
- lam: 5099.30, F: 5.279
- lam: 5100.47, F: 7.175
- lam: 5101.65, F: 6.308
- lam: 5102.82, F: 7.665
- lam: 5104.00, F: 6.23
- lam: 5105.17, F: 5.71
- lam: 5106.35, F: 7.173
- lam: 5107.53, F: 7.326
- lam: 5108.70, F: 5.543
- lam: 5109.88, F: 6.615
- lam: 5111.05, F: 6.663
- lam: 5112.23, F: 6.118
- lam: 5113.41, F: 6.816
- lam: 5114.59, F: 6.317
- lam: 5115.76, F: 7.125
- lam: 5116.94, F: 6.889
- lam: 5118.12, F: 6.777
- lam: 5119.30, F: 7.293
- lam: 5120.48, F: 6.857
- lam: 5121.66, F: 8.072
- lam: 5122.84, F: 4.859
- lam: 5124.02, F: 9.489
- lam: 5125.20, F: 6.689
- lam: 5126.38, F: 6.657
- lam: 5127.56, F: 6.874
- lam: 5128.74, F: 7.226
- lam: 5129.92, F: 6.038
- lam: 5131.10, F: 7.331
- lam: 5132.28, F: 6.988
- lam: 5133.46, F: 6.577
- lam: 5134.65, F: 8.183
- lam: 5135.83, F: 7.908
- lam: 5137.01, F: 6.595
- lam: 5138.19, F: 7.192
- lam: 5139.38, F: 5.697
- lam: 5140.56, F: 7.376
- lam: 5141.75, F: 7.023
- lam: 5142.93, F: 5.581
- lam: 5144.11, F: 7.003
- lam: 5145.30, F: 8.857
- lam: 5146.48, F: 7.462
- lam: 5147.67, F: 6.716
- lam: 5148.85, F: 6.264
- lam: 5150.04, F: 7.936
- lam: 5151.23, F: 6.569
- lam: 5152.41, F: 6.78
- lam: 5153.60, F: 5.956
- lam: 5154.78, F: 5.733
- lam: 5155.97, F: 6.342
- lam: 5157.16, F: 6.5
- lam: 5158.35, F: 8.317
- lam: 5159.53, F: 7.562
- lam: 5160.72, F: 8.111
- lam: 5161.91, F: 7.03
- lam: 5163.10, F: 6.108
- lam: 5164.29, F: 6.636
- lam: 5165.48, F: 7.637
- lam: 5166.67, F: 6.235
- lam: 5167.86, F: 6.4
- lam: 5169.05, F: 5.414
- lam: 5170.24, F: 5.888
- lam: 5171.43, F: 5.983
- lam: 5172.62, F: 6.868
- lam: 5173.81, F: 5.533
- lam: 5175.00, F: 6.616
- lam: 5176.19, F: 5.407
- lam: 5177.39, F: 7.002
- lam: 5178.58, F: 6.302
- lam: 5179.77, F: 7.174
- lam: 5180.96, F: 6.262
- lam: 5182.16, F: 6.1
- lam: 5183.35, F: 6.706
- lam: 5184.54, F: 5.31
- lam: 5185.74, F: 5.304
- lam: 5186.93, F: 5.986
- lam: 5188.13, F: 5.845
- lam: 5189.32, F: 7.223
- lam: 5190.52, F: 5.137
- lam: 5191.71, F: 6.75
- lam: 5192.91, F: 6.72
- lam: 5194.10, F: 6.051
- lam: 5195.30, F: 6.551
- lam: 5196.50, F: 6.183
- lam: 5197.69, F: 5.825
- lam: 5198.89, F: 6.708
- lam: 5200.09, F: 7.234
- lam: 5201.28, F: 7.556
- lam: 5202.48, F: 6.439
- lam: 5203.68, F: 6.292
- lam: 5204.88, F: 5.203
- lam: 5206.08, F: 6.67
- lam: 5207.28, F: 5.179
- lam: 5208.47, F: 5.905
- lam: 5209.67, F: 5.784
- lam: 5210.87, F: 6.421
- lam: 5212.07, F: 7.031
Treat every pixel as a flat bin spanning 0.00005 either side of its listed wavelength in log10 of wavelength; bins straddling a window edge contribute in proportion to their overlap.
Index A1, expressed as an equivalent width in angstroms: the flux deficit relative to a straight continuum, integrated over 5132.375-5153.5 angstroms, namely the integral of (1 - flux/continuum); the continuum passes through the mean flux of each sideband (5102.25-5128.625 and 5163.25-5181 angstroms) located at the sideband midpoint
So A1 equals -1.4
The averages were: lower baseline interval 6.81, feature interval 7.01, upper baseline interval 6.36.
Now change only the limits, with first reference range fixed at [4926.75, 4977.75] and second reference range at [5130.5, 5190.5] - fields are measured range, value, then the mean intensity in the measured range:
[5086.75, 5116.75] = 1.36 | 6.62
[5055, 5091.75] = 1.77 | 6.73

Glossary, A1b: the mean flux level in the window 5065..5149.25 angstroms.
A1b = 6.81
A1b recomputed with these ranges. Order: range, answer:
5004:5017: 11.1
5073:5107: 6.73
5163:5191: 6.22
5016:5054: 7.01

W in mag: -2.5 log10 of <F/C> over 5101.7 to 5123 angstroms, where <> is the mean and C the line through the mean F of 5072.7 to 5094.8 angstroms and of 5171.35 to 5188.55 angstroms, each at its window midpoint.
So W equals -0.015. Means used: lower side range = 6.79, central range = 6.7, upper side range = 6.17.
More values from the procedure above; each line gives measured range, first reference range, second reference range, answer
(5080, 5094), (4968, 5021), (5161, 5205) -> 0.05 mag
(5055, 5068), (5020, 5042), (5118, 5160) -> 0.07 mag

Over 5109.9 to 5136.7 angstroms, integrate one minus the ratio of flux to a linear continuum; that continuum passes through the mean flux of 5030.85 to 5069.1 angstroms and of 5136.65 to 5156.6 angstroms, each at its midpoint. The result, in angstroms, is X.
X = -0.8 angstroms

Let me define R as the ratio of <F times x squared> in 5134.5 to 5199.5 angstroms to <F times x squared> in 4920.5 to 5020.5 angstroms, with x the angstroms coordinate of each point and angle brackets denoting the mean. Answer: 0.9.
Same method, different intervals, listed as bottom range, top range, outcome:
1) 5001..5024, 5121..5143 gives 0.76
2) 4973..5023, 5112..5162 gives 0.91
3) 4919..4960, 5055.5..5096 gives 0.94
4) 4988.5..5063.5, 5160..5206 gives 0.88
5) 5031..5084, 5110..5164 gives 1.06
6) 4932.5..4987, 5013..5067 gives 0.95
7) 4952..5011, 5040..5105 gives 0.83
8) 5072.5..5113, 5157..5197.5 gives 0.99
